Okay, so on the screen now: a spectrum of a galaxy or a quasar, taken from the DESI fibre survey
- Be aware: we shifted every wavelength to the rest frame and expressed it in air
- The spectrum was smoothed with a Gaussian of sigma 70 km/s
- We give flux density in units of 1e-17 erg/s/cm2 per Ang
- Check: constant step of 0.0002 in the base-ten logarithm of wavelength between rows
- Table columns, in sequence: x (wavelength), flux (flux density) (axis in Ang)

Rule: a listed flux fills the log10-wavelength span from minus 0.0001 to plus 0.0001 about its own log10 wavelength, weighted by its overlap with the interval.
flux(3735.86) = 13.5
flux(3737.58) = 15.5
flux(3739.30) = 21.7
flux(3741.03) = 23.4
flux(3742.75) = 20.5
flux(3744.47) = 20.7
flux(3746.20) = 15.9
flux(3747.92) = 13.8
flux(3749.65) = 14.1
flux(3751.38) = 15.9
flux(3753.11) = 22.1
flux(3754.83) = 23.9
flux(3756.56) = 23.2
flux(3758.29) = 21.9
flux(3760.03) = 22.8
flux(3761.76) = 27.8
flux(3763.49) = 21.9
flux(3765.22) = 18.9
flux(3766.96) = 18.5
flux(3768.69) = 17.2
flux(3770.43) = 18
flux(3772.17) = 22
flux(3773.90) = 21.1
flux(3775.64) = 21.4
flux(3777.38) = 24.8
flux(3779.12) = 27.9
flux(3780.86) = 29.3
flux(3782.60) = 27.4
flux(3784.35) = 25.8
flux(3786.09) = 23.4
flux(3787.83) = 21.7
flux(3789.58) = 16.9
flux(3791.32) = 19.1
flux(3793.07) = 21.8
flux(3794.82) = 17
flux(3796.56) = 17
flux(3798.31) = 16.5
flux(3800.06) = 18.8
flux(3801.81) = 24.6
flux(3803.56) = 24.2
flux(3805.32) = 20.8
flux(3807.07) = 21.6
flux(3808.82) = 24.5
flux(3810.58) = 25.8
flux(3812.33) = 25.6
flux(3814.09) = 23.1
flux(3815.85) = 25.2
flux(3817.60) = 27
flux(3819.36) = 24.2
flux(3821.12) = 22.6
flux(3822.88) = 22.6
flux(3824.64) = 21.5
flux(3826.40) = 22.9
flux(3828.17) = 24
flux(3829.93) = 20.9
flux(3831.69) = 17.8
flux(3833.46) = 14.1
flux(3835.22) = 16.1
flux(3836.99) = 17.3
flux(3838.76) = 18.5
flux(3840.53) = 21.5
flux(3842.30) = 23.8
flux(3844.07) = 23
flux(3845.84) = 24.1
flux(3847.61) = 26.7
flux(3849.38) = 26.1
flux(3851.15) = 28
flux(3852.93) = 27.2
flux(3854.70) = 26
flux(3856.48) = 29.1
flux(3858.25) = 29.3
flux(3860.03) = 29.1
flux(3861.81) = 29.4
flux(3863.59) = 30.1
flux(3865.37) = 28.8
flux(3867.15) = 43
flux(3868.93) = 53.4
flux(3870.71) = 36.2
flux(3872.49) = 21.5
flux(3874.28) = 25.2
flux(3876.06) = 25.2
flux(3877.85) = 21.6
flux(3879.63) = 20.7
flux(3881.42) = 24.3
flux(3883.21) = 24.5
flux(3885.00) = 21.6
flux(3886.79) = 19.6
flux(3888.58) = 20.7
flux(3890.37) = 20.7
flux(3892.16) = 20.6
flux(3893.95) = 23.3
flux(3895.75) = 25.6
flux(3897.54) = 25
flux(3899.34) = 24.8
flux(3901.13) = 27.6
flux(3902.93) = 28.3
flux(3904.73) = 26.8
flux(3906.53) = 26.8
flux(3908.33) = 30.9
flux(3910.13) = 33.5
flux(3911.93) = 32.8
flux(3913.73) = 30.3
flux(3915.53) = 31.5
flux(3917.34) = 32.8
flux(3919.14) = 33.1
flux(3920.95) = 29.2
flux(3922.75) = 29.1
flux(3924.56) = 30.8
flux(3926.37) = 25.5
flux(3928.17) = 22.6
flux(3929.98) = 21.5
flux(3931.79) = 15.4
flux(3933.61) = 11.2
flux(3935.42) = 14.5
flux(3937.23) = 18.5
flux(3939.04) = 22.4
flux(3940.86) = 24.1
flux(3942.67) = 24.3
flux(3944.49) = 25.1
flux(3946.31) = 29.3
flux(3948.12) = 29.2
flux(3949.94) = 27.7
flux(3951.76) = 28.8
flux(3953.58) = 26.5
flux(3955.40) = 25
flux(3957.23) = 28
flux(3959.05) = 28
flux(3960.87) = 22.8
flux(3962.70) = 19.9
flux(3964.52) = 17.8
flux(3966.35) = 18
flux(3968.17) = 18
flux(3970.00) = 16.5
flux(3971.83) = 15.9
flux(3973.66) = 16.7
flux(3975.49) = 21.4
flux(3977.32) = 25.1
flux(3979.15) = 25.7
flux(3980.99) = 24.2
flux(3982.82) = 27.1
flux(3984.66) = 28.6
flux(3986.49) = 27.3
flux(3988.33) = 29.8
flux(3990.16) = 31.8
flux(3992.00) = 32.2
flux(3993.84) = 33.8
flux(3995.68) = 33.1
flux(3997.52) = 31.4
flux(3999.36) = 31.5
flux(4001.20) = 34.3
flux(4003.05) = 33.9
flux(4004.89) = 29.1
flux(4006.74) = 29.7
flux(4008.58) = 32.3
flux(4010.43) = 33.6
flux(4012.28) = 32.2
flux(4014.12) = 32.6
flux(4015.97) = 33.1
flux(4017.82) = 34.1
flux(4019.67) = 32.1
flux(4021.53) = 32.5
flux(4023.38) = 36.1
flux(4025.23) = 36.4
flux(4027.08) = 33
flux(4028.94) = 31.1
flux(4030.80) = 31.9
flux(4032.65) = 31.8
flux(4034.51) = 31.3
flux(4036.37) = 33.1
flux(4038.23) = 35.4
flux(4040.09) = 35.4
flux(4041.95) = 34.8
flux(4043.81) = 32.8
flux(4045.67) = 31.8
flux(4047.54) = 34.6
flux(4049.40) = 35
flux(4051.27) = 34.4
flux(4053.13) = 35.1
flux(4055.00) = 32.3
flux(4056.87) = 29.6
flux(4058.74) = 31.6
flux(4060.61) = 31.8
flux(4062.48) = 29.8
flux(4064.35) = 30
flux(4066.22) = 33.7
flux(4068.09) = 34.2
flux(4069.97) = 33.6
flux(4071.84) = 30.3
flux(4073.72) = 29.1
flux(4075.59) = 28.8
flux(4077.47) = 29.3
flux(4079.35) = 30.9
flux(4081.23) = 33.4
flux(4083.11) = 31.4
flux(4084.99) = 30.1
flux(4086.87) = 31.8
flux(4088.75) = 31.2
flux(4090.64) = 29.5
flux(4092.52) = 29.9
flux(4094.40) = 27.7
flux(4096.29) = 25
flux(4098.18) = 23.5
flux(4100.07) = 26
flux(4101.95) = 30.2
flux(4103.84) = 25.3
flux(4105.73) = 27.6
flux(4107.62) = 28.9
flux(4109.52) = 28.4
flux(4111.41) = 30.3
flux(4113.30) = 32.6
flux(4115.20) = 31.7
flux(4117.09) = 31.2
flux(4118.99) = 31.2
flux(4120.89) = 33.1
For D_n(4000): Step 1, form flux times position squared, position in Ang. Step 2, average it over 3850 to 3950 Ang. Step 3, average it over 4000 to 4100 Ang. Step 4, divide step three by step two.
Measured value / 1.29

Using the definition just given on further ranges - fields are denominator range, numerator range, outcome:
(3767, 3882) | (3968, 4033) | 1.34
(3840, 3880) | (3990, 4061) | 1.26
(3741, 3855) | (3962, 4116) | 1.55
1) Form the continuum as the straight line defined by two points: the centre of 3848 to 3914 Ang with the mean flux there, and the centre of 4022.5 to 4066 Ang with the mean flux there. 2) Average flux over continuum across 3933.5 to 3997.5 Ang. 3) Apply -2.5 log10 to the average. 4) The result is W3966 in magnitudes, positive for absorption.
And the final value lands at 0.23 mag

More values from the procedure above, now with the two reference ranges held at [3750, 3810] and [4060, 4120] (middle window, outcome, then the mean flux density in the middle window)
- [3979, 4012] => -0.12 mag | 30.7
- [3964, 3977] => 0.43 mag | 18.1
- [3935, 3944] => 0.21 mag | 21.3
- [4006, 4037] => -0.17 mag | 32.8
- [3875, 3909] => 0.03 mag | 24.1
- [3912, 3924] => -0.22 mag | 31.1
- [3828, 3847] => 0.16 mag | 20.1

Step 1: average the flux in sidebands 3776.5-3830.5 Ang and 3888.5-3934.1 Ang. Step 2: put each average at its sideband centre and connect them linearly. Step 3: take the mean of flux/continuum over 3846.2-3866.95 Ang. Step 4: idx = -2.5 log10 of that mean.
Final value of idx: -0.16 mag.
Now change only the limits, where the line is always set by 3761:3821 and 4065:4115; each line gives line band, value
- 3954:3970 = 0.21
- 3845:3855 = -0.11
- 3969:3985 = 0.22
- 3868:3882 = -0.17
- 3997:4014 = -0.16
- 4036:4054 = -0.20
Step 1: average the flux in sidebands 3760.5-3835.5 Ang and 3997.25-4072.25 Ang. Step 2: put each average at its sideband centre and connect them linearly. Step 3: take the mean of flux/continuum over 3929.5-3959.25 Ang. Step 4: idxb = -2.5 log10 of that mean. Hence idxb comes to 0.22 mag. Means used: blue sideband 22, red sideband 32.8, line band 23.4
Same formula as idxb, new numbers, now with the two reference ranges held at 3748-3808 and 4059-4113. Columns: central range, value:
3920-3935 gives 0.113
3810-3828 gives -0.072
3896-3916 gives -0.159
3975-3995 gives -0.043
